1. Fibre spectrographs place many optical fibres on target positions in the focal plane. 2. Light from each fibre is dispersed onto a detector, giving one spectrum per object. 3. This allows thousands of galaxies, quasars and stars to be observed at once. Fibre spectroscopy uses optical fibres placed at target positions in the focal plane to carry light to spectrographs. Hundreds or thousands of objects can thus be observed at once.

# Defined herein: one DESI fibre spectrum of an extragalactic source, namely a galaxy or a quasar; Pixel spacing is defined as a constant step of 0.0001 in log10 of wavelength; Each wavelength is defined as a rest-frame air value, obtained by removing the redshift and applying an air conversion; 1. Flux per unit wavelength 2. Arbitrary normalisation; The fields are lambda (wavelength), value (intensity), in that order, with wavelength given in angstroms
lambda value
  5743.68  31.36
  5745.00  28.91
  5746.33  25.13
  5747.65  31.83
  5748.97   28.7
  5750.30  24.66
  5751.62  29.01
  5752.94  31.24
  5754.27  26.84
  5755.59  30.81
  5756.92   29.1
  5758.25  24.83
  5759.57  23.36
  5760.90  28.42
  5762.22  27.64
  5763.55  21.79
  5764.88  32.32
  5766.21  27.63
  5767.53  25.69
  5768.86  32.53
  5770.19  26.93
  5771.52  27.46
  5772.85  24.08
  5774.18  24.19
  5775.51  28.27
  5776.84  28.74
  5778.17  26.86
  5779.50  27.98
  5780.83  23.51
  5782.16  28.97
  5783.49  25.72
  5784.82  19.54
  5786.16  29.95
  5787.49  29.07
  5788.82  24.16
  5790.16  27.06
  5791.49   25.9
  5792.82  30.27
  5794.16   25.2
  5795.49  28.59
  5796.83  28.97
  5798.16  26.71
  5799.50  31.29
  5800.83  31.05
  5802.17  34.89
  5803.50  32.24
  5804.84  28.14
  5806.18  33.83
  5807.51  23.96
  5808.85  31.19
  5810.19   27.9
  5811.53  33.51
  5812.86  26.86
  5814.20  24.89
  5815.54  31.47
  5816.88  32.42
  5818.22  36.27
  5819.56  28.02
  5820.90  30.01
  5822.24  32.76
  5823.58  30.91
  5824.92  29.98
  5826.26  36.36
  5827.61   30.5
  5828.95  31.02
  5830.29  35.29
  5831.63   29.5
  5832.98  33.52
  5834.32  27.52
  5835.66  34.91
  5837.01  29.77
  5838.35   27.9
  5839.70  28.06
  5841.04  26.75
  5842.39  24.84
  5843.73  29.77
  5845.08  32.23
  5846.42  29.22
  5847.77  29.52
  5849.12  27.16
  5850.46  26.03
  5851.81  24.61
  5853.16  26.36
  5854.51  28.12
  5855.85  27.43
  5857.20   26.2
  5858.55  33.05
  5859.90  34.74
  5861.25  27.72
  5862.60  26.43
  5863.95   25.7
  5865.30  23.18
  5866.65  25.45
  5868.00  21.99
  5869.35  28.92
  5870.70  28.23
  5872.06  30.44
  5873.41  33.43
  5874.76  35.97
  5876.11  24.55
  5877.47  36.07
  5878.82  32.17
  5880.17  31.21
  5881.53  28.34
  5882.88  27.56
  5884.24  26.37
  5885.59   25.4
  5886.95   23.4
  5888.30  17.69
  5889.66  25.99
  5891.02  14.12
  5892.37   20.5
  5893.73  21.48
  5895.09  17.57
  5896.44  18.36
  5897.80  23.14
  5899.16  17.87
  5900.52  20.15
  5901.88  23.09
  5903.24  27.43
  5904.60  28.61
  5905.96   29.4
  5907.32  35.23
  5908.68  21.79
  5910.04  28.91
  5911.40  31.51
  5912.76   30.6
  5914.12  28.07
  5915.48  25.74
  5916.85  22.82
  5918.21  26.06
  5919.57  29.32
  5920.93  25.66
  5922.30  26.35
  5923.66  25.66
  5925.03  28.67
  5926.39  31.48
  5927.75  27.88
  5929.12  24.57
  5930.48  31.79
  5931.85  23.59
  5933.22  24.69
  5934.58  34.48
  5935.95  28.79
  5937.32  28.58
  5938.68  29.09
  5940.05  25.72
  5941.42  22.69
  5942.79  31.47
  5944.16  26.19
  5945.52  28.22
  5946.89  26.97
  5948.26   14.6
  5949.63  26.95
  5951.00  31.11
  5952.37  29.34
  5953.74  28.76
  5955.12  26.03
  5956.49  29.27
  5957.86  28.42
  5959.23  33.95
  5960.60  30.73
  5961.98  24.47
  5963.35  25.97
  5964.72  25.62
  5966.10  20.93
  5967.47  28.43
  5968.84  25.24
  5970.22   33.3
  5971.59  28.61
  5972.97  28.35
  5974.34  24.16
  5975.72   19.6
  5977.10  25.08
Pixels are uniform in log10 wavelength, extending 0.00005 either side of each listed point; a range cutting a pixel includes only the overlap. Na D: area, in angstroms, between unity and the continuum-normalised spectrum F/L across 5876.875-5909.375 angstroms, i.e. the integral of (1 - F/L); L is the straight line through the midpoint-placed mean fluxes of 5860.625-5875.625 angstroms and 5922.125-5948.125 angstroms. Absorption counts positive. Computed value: 3.61 angstroms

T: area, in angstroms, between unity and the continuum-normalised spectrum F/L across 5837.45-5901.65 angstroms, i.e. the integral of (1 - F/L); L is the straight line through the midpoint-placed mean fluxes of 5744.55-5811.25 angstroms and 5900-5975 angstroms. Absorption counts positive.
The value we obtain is 2.8 angstroms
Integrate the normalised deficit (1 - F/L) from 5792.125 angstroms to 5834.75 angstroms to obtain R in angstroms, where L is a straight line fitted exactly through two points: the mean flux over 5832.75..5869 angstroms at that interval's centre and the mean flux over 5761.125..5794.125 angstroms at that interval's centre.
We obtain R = -4.70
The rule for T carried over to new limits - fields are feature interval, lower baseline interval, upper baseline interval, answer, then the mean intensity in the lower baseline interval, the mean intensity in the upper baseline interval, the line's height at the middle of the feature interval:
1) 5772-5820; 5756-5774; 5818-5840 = 1.2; 27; 31.3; 29.1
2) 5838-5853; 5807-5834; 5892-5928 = 0.8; 30.8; 25.7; 29.4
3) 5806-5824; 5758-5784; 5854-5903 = -2.5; 26.9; 25.9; 26.5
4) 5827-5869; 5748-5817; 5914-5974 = -1.2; 28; 27.4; 27.7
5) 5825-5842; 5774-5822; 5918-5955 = -1.5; 28.6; 27.4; 28.3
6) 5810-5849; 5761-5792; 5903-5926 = -4.6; 26.8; 27.8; 27.2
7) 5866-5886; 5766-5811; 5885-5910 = -4.3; 27.9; 23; 24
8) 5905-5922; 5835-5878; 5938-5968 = -0.1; 28.6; 27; 27.7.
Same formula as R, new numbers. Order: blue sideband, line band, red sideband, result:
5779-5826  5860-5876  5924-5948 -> 0.2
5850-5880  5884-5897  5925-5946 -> 3.4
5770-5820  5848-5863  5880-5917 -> -1.1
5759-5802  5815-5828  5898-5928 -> -2.3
